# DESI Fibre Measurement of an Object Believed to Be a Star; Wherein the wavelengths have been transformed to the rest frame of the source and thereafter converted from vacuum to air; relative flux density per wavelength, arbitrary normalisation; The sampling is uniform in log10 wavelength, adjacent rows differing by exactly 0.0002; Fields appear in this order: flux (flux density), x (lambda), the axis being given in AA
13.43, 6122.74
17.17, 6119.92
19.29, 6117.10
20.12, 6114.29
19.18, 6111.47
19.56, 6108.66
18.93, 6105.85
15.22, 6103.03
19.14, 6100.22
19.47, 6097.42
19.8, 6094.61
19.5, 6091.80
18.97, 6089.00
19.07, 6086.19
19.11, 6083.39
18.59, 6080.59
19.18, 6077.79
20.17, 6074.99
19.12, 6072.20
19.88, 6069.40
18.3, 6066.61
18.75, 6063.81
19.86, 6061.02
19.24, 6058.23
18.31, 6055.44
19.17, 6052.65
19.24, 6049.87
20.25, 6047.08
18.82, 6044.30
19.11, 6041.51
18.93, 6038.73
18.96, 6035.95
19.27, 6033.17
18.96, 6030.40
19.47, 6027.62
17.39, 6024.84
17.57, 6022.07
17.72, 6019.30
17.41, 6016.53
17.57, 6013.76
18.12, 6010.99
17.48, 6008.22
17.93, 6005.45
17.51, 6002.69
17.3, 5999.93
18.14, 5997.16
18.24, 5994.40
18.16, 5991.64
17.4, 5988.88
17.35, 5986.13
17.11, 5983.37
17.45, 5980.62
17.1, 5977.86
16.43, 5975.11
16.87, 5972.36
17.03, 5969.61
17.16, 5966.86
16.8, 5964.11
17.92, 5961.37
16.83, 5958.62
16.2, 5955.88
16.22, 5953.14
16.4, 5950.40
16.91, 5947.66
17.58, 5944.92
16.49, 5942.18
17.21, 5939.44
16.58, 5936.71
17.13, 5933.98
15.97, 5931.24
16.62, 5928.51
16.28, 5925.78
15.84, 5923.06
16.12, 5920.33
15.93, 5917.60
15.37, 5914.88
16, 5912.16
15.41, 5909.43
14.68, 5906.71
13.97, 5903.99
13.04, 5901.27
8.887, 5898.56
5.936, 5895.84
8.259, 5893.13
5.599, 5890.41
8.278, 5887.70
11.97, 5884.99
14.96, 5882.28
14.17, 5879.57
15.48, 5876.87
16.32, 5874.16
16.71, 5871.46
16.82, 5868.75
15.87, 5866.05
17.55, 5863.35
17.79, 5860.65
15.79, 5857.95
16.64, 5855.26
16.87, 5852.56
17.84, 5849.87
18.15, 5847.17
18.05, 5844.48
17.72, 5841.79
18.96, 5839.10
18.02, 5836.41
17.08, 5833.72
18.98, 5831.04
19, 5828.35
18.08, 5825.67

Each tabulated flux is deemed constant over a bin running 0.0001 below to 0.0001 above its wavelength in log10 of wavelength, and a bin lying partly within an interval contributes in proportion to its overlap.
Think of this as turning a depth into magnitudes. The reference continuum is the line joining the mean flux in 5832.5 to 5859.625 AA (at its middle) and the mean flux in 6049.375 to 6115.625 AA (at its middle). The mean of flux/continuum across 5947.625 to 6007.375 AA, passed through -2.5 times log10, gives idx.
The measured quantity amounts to 0.07 mag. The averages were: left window 17.5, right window 19.1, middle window 17.2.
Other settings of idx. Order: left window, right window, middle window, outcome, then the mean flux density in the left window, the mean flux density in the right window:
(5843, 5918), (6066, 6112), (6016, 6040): -0.047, 14.3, 19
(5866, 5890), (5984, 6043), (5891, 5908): 0.365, 14.1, 18.1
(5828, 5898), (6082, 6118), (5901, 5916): 0.077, 15.2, 19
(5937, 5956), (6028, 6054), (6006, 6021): 0.049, 16.7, 19.2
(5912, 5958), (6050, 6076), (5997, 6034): 0.012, 16.4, 19.2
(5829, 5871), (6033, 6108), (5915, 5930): 0.121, 17.5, 19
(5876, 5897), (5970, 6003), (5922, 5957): -0.173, 10.5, 17.4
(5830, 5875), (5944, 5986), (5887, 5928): 0.317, 17.4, 16.9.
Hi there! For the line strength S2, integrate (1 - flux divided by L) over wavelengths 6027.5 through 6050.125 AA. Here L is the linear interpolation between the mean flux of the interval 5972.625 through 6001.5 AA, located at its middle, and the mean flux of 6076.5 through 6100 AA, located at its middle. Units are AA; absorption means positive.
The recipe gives -1.1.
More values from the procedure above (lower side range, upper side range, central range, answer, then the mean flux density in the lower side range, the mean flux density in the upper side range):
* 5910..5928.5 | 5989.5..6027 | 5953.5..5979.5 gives 0.01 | 16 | 17.8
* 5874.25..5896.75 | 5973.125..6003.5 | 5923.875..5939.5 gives -2.99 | 11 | 17.5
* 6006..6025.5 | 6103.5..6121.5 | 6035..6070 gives -2.05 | 17.6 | 18.8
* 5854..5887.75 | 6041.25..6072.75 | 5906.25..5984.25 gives 1.94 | 15.5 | 19.2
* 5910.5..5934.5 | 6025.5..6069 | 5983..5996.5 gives 0.00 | 16.1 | 19.1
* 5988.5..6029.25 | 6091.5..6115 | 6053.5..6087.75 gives -1.07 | 17.8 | 18.9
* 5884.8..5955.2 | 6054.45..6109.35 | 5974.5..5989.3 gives -1.01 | 14.2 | 19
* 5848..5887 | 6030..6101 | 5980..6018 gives 0.95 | 16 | 19.2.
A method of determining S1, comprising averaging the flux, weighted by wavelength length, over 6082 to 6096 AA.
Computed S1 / 19.3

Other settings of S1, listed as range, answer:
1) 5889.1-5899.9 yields 7.17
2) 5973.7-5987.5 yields 17.1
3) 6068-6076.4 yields 19.7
